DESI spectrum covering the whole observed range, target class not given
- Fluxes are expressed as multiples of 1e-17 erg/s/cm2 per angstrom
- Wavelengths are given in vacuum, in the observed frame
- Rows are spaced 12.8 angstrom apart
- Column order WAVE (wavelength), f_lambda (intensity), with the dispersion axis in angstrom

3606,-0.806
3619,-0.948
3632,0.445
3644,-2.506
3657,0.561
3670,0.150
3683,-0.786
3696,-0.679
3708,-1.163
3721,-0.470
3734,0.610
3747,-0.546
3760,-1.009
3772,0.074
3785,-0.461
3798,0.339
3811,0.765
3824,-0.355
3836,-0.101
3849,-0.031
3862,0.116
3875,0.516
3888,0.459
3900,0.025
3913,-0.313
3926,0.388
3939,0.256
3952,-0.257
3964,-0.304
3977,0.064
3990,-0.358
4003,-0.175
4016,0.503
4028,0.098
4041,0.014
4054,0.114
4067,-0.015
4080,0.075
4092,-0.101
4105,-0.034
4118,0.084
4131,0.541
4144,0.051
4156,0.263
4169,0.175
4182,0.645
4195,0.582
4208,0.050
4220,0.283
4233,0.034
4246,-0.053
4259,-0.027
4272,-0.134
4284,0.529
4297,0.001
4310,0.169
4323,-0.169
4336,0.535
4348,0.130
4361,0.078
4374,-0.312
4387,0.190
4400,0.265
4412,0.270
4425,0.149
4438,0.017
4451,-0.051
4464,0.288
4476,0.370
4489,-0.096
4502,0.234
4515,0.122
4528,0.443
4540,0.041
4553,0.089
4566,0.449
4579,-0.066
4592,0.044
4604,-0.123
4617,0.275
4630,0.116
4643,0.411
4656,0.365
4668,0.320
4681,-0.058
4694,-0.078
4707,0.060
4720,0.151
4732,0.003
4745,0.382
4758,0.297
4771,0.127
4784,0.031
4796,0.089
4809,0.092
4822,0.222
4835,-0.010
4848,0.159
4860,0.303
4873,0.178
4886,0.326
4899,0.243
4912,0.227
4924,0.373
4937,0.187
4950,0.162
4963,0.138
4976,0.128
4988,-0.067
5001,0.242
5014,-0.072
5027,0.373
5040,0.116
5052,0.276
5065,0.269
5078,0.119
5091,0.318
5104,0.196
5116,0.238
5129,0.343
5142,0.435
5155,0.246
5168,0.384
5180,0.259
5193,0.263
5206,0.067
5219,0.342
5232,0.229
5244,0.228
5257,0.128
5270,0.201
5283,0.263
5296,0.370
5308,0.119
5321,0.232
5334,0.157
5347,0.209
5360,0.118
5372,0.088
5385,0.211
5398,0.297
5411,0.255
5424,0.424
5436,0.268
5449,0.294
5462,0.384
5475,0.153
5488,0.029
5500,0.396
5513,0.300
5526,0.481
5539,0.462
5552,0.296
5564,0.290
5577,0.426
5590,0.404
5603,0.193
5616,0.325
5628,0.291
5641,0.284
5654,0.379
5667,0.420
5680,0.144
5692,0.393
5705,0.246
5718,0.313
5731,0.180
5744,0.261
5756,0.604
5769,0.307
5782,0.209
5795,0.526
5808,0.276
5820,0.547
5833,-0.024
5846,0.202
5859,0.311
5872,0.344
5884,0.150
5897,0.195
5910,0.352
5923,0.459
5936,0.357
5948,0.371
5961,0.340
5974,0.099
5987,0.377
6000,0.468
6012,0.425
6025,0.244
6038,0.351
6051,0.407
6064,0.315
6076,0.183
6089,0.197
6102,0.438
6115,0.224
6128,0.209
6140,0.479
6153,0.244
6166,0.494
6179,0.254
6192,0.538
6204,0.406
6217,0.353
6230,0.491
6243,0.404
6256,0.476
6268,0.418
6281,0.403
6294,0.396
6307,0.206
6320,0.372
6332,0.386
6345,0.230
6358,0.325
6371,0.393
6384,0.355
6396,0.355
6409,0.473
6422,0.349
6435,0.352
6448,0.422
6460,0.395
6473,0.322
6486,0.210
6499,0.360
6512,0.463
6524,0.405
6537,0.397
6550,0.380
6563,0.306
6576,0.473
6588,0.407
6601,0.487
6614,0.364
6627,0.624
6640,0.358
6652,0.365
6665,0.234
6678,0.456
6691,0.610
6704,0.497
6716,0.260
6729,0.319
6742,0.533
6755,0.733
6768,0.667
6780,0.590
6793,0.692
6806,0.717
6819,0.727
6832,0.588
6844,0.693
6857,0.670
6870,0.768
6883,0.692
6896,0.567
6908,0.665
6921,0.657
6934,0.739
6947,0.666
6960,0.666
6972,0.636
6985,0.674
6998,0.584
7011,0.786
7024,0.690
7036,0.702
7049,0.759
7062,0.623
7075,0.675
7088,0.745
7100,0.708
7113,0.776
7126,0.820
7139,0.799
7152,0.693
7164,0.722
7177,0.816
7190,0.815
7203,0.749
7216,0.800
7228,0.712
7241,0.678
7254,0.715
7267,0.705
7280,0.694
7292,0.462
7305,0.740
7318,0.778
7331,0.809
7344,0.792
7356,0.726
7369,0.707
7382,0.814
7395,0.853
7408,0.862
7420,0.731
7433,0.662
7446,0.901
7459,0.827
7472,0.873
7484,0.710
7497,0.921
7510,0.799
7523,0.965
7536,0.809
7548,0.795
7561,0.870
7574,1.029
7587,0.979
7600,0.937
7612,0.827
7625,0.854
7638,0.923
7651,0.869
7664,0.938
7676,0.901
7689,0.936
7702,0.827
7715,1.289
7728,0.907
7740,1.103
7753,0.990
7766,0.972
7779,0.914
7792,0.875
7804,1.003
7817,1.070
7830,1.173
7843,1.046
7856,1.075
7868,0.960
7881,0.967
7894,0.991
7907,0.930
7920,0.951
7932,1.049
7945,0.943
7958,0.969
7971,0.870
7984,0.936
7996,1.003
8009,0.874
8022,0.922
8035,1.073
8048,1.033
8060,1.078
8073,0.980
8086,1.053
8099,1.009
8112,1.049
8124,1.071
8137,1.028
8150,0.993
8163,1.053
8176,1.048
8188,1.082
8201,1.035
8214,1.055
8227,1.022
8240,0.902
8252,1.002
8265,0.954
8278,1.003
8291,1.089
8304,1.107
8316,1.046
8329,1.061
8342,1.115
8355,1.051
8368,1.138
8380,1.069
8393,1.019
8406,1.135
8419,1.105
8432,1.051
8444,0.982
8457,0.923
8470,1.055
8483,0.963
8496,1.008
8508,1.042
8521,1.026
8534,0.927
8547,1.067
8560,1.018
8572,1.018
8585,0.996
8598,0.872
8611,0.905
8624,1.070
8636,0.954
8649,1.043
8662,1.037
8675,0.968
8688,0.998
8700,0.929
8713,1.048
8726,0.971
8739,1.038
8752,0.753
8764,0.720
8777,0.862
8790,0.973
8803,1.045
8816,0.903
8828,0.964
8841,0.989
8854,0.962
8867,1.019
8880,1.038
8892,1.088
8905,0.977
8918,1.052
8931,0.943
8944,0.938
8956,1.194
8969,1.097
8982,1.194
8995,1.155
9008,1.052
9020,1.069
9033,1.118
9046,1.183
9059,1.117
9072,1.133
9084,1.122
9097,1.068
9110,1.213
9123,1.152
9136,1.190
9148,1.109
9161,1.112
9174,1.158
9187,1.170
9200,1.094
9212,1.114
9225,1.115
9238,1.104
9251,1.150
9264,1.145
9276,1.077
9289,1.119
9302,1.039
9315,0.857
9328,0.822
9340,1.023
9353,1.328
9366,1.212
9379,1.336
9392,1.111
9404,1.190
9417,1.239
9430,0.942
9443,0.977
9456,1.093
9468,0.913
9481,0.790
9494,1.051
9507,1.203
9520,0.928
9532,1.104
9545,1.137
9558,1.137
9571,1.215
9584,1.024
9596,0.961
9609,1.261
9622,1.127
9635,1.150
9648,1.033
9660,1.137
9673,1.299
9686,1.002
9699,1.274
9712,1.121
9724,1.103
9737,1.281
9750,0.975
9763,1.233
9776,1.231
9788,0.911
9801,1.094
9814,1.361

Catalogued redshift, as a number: 0.69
